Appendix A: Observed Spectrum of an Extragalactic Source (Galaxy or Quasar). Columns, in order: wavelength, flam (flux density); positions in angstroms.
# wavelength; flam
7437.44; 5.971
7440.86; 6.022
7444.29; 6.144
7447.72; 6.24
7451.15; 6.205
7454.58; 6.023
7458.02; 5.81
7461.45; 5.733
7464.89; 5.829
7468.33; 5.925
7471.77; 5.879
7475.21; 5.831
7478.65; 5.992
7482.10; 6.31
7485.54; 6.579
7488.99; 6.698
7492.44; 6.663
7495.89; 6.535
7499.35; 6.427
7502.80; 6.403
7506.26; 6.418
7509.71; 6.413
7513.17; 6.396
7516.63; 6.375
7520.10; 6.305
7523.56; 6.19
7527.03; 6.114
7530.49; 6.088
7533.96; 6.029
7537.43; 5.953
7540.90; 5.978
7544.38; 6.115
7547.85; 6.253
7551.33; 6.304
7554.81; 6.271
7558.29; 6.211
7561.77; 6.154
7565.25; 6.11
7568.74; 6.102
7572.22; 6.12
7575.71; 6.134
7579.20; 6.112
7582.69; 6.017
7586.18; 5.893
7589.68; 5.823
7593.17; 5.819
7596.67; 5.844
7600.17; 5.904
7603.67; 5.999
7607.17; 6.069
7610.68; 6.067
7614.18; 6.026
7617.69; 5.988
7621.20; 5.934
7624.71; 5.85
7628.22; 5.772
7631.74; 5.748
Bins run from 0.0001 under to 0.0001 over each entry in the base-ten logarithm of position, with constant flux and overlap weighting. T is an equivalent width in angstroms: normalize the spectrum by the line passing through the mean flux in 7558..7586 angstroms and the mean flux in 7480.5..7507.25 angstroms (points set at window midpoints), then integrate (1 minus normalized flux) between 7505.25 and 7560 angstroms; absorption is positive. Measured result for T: 0.8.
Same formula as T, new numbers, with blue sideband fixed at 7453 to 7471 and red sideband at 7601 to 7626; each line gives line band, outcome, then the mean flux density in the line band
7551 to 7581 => -1.07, 6.16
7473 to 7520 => -3.90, 6.38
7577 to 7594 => 0.06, 5.95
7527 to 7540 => -0.24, 6.04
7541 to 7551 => -0.39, 6.16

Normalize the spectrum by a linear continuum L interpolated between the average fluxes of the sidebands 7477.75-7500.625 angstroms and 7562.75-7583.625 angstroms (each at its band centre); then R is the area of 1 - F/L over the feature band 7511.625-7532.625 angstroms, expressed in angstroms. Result 0.3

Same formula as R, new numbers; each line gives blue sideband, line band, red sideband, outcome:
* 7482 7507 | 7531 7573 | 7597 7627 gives 0.8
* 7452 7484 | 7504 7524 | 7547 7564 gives -0.9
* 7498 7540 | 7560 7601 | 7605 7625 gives 0.6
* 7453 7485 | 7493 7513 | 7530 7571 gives -1.4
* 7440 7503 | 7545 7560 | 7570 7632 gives -0.5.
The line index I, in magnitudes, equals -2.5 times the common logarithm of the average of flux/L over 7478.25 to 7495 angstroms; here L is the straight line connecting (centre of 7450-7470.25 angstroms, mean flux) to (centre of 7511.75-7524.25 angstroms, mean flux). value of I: -0.07 mag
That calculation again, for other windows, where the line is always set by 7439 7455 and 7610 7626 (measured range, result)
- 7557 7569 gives -0.02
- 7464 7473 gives 0.04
